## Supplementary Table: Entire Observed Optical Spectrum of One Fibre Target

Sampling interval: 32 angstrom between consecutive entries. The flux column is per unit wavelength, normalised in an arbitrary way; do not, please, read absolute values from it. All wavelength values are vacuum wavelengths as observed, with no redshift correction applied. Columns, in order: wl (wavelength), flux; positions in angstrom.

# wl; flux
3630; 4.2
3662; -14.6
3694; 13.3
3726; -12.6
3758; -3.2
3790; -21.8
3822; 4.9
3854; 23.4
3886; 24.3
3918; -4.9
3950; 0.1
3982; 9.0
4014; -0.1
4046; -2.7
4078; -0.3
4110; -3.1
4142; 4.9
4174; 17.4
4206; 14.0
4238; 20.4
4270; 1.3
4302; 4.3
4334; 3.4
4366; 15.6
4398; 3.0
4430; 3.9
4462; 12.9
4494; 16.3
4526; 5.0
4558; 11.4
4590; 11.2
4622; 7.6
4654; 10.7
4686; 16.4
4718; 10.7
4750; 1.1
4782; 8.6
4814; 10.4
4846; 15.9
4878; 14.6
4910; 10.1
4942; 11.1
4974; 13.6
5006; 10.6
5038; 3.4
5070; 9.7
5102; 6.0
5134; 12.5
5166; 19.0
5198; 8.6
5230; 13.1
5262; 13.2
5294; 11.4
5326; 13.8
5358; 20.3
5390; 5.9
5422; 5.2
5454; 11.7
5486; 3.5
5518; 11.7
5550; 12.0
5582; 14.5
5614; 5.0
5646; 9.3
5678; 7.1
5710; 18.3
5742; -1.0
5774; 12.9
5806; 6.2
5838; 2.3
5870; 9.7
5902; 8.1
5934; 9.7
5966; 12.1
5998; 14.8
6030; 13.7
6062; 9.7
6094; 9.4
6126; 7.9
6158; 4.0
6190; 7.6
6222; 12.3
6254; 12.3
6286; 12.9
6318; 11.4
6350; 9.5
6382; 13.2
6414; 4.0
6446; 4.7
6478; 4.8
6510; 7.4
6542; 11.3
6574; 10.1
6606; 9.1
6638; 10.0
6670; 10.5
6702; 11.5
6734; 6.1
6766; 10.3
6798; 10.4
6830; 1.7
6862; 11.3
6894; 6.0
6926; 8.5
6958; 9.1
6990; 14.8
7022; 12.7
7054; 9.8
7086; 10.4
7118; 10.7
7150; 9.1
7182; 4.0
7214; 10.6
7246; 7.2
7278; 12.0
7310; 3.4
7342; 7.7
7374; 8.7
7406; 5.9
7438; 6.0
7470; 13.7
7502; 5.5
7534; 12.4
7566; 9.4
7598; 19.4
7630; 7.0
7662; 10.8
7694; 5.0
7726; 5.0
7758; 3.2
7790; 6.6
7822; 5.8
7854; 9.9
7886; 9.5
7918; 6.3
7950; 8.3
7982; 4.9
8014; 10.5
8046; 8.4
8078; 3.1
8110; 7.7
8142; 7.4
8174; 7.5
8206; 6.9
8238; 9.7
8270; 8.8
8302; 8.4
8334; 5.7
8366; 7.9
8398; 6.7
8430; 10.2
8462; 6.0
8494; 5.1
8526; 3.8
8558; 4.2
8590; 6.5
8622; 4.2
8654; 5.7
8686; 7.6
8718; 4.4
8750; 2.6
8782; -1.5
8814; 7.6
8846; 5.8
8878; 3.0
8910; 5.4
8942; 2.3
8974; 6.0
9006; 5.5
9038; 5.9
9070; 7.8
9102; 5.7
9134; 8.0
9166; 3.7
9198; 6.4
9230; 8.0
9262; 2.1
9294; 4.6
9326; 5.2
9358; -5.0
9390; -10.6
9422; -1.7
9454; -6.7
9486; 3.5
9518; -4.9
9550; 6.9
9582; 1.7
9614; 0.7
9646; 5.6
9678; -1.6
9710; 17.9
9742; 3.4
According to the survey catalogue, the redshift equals 0.139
